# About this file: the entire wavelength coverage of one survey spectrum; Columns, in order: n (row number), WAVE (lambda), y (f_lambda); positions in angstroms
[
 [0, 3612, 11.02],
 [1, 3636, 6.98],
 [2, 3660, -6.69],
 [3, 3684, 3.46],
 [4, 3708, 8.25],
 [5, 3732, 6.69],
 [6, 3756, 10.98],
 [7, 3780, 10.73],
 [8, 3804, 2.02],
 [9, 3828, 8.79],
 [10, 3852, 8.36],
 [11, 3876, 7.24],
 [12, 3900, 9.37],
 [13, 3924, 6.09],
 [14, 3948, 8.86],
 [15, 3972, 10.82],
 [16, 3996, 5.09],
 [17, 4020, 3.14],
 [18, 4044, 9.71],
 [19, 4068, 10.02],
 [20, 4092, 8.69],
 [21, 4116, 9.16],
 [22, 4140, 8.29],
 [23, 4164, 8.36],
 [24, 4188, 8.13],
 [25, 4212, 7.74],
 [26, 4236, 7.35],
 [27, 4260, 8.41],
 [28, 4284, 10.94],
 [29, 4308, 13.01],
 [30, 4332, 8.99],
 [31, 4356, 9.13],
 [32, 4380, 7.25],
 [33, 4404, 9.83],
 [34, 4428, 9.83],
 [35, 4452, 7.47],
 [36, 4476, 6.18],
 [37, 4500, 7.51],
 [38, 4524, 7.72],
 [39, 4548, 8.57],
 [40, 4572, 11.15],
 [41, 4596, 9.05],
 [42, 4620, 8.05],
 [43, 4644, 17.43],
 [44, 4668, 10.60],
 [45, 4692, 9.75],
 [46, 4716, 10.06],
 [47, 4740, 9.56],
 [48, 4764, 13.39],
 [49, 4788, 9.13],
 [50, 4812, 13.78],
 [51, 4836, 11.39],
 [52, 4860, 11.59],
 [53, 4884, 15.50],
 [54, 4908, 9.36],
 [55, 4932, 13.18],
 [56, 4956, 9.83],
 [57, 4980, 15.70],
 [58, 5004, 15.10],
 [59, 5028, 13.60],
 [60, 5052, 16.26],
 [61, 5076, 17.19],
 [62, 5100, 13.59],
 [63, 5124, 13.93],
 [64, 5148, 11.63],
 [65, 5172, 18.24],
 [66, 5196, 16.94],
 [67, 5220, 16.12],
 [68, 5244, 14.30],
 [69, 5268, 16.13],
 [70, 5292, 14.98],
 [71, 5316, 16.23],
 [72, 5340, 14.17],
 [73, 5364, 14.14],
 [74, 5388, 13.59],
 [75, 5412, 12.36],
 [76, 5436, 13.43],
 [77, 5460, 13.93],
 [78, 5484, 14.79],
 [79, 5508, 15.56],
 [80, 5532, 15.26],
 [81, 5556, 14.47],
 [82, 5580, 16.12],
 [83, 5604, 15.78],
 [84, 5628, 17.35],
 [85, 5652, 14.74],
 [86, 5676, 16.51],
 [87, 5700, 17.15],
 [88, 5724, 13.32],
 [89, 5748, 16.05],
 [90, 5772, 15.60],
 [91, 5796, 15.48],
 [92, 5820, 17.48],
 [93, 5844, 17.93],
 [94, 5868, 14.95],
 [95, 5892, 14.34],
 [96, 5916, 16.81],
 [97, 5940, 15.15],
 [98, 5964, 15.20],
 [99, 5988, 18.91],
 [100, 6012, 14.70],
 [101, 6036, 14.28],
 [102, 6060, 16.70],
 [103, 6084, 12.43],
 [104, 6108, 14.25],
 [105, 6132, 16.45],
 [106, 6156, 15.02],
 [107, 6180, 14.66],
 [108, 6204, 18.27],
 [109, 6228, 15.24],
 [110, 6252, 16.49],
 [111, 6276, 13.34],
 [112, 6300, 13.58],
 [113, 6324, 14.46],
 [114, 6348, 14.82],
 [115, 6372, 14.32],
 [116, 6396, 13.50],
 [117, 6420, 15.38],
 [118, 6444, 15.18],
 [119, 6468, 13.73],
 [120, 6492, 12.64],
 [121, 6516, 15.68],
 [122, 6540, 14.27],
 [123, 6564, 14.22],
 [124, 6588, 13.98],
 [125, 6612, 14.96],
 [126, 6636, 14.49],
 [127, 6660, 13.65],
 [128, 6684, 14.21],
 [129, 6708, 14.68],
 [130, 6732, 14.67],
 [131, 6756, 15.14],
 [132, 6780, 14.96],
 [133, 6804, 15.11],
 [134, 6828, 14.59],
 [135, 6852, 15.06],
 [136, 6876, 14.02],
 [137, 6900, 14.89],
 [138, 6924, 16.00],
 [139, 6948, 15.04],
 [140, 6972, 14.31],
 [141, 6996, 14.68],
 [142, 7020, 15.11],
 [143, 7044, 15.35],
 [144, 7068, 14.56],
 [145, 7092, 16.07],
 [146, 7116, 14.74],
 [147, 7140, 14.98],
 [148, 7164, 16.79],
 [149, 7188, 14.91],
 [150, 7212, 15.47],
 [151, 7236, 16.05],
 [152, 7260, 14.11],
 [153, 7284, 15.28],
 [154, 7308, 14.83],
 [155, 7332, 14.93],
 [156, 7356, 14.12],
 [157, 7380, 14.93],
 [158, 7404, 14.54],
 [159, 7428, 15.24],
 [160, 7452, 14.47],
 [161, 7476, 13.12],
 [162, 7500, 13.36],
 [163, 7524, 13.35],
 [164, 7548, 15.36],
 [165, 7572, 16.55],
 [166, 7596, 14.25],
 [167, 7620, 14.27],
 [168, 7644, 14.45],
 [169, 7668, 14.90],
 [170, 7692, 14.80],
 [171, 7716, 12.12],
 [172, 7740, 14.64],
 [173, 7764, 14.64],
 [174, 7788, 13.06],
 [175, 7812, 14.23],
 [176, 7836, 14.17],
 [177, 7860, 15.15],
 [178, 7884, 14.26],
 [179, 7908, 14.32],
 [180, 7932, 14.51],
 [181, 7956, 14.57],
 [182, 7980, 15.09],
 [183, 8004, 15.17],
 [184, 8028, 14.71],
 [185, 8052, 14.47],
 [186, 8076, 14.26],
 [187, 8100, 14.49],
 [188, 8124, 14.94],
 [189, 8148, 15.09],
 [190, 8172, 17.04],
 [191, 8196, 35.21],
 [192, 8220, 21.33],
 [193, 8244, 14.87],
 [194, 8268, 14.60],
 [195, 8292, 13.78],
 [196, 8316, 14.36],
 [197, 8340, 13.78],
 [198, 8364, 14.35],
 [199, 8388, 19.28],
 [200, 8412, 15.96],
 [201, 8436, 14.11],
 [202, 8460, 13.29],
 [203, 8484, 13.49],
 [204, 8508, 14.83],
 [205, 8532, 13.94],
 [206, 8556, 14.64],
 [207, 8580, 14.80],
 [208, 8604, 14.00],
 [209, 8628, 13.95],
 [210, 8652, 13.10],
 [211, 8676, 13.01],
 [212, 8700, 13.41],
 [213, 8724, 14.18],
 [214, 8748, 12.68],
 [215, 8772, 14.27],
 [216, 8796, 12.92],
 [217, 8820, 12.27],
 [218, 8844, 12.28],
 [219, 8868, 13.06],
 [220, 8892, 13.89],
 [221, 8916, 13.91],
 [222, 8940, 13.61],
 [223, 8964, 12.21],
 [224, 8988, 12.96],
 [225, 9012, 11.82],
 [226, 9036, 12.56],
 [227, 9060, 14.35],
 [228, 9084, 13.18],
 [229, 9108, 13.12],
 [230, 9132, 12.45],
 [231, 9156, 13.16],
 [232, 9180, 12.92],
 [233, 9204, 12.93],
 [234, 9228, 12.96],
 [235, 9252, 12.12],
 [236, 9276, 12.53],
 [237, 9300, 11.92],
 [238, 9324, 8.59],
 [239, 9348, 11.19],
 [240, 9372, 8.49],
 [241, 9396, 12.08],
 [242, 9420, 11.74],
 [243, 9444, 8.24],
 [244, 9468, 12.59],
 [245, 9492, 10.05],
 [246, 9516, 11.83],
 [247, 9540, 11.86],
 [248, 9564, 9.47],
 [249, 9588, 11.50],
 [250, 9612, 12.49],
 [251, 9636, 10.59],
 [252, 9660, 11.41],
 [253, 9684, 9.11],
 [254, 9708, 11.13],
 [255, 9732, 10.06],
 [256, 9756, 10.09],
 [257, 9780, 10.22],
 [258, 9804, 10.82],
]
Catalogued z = 0.25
